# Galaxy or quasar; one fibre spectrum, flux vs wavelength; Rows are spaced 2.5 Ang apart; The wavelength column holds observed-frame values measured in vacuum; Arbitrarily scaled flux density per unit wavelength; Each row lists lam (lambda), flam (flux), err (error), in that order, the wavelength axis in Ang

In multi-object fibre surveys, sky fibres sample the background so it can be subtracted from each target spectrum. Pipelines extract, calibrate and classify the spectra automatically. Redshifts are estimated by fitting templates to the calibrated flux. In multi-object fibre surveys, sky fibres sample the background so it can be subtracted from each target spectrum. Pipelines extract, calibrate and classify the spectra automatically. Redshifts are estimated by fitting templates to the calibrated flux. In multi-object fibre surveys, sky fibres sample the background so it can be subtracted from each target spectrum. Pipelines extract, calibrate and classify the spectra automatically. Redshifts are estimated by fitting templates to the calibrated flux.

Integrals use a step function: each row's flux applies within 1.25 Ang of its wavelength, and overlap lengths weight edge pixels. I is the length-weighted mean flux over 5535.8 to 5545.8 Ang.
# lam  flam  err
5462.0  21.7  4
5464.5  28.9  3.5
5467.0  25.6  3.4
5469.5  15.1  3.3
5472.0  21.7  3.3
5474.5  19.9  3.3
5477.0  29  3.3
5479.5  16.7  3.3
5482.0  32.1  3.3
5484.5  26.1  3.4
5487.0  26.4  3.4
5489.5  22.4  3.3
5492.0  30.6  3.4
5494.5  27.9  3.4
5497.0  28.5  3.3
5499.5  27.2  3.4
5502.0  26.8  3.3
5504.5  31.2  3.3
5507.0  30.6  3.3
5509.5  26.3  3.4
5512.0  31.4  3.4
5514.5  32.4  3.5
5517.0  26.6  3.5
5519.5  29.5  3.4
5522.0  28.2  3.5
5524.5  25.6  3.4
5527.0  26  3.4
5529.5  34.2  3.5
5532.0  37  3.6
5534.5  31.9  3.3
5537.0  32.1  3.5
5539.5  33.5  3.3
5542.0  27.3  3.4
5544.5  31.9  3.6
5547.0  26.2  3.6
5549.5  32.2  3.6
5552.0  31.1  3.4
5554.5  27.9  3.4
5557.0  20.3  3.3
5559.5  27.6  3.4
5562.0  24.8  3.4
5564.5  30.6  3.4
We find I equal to 31.2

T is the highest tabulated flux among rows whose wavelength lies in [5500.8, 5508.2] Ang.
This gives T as 31.2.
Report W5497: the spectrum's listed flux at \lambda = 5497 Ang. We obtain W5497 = 28.5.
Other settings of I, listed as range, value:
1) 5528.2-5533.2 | 35.5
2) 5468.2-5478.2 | 21.4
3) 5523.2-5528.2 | 25.8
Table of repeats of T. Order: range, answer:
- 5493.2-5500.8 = 28.5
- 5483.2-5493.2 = 30.6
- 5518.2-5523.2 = 29.5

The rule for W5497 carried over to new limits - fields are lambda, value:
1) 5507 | 30.6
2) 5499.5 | 27.2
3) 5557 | 20.3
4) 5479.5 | 16.7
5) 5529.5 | 34.2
